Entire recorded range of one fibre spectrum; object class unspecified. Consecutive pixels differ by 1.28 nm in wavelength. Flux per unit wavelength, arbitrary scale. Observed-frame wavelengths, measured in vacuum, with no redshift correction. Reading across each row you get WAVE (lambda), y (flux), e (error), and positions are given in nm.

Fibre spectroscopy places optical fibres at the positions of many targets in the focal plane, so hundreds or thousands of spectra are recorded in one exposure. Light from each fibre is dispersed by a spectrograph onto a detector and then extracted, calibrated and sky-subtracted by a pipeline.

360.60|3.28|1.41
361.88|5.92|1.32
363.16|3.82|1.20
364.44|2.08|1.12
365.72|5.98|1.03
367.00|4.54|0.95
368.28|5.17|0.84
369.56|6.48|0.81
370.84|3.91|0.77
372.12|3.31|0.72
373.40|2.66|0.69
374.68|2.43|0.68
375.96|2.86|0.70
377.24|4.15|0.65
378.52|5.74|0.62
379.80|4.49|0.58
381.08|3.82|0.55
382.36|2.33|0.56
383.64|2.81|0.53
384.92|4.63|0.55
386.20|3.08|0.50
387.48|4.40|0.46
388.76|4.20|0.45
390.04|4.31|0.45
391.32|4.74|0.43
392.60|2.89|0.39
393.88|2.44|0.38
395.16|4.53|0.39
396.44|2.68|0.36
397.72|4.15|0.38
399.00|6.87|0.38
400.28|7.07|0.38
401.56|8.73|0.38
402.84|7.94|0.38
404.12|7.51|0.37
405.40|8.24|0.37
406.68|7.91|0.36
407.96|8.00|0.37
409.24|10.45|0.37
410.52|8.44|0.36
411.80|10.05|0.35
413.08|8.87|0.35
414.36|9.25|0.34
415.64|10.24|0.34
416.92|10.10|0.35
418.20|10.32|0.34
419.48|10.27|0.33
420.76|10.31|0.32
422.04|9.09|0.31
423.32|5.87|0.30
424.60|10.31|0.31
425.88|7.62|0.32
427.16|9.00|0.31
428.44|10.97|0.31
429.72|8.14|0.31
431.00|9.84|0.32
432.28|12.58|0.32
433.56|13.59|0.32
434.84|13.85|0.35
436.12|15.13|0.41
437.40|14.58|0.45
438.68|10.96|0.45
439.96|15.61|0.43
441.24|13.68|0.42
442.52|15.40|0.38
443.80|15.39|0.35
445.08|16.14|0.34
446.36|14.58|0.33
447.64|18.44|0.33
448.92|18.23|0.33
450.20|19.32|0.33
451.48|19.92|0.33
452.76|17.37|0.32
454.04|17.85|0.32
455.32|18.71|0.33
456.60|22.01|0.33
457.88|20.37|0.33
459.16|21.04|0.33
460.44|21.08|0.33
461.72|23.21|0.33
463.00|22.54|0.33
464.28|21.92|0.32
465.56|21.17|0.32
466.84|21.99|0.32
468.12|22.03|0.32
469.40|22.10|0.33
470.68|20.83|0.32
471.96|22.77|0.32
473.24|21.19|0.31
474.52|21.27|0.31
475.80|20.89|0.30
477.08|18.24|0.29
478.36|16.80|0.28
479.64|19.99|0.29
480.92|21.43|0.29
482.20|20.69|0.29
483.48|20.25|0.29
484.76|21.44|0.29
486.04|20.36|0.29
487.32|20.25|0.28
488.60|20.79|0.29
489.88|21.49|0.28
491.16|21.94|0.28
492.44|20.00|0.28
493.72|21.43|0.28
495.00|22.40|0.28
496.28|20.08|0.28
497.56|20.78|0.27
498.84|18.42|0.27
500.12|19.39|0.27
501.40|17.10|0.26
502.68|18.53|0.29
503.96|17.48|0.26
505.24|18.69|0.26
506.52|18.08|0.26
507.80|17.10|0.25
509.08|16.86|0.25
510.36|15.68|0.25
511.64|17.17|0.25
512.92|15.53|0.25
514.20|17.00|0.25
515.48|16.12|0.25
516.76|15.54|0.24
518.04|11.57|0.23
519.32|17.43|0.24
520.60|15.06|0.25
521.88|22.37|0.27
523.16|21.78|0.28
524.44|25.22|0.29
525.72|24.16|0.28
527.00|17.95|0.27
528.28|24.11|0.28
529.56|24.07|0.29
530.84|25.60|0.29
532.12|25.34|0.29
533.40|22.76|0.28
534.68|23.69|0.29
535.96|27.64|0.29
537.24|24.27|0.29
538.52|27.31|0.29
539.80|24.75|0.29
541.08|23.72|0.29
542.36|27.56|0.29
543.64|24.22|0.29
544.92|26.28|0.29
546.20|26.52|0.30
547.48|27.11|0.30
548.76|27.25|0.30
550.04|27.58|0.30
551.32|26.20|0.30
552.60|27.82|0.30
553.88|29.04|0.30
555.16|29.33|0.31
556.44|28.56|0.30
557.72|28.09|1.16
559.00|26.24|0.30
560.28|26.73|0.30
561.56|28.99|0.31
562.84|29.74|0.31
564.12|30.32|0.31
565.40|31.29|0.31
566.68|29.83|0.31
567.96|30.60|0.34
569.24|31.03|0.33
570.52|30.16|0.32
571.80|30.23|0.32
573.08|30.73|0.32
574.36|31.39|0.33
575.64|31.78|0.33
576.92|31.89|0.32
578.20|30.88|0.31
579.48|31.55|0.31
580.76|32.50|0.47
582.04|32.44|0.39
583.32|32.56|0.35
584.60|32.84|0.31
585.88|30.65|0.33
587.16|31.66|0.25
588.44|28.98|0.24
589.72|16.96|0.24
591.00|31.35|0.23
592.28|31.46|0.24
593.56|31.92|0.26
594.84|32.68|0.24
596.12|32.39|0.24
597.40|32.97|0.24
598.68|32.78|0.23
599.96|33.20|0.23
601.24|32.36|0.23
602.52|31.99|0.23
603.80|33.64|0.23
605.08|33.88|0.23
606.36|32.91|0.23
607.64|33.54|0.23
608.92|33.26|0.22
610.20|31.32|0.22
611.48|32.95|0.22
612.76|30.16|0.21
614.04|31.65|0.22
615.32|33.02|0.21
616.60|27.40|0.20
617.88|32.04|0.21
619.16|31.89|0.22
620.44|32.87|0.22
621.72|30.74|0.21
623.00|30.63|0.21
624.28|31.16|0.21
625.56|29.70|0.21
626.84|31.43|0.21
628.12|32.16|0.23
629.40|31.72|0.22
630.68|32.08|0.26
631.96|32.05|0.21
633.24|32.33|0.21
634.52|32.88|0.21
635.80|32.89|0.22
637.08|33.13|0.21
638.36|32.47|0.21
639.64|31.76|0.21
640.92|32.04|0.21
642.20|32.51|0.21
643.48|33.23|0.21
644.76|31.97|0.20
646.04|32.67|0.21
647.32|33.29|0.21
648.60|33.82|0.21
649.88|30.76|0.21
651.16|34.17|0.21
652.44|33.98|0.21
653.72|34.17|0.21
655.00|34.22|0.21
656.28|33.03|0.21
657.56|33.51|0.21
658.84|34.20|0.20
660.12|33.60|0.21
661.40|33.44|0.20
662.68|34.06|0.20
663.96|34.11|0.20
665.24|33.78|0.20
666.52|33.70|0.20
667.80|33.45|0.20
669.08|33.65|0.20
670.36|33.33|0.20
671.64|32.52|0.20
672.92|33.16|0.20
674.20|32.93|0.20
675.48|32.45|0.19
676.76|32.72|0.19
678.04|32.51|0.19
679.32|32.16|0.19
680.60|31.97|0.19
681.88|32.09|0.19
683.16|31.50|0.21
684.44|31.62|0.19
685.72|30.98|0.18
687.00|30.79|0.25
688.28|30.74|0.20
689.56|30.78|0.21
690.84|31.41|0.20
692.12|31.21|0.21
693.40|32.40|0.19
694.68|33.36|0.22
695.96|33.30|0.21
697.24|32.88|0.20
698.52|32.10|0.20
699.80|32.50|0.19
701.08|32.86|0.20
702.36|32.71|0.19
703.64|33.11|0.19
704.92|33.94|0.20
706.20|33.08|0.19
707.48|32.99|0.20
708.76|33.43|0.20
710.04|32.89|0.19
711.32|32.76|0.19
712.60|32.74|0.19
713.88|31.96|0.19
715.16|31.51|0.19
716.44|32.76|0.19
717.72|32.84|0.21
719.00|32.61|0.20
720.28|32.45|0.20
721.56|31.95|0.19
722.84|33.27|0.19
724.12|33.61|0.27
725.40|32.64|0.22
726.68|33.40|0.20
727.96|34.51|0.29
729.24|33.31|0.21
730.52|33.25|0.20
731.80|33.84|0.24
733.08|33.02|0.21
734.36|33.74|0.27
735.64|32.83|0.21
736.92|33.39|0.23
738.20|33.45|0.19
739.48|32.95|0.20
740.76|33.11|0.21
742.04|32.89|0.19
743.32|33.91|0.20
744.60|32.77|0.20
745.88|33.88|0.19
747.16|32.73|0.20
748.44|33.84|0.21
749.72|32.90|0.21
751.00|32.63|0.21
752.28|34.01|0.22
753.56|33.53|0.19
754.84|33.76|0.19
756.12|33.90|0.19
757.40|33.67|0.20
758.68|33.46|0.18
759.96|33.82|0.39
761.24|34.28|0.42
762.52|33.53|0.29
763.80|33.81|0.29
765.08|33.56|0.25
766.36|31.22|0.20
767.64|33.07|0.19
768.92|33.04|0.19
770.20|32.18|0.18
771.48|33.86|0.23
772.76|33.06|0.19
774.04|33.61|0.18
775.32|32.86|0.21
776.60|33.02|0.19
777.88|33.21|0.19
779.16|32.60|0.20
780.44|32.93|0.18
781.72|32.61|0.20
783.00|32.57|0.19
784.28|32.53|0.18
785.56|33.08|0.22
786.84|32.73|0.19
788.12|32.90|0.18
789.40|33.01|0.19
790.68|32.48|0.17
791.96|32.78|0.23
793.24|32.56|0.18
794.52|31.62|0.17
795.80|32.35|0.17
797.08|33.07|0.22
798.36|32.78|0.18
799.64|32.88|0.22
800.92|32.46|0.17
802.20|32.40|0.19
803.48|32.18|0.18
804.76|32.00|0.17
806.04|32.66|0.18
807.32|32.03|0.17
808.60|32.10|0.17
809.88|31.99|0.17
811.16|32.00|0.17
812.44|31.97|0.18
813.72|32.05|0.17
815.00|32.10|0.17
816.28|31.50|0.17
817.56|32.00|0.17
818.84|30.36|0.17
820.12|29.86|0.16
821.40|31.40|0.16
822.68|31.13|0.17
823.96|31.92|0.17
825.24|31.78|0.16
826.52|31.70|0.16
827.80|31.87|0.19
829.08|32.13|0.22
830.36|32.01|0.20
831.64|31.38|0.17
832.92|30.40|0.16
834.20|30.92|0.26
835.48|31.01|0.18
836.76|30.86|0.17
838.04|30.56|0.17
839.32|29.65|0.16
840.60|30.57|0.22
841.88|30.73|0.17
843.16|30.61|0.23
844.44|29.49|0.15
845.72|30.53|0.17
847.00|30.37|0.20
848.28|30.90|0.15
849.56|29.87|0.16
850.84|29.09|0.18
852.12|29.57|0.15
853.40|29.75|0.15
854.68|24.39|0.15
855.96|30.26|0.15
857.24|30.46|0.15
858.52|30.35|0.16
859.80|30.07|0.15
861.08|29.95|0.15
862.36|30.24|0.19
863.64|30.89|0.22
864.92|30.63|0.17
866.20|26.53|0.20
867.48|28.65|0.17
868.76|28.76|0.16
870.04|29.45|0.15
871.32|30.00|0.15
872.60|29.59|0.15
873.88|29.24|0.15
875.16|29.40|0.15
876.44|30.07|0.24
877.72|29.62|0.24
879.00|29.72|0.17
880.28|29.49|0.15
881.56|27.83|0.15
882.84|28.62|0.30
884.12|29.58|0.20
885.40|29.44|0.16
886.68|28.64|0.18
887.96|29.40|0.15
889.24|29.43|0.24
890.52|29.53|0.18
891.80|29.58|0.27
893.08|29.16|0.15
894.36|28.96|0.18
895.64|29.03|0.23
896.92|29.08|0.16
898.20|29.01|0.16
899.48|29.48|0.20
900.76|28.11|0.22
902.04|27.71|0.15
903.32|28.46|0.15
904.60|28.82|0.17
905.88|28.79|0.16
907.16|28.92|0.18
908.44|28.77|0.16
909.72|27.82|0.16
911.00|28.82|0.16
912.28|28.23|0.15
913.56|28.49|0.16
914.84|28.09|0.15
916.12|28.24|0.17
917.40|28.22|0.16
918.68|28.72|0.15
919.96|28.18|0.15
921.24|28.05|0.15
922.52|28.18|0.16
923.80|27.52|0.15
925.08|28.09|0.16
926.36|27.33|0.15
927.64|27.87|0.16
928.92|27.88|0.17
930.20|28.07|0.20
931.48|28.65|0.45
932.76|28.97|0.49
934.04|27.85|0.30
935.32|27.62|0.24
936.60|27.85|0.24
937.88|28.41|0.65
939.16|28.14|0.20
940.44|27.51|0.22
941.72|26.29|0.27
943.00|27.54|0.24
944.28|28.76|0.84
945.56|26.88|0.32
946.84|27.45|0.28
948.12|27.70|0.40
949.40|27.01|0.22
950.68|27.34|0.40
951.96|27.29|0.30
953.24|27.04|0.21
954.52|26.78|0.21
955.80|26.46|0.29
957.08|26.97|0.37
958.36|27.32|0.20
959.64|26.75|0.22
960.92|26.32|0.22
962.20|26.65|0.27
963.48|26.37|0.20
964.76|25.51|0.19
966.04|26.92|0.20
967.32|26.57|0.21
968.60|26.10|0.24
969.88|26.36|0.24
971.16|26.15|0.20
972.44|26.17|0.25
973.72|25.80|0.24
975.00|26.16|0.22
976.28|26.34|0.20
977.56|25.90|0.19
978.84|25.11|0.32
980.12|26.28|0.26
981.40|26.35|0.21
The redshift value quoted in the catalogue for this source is 0.000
